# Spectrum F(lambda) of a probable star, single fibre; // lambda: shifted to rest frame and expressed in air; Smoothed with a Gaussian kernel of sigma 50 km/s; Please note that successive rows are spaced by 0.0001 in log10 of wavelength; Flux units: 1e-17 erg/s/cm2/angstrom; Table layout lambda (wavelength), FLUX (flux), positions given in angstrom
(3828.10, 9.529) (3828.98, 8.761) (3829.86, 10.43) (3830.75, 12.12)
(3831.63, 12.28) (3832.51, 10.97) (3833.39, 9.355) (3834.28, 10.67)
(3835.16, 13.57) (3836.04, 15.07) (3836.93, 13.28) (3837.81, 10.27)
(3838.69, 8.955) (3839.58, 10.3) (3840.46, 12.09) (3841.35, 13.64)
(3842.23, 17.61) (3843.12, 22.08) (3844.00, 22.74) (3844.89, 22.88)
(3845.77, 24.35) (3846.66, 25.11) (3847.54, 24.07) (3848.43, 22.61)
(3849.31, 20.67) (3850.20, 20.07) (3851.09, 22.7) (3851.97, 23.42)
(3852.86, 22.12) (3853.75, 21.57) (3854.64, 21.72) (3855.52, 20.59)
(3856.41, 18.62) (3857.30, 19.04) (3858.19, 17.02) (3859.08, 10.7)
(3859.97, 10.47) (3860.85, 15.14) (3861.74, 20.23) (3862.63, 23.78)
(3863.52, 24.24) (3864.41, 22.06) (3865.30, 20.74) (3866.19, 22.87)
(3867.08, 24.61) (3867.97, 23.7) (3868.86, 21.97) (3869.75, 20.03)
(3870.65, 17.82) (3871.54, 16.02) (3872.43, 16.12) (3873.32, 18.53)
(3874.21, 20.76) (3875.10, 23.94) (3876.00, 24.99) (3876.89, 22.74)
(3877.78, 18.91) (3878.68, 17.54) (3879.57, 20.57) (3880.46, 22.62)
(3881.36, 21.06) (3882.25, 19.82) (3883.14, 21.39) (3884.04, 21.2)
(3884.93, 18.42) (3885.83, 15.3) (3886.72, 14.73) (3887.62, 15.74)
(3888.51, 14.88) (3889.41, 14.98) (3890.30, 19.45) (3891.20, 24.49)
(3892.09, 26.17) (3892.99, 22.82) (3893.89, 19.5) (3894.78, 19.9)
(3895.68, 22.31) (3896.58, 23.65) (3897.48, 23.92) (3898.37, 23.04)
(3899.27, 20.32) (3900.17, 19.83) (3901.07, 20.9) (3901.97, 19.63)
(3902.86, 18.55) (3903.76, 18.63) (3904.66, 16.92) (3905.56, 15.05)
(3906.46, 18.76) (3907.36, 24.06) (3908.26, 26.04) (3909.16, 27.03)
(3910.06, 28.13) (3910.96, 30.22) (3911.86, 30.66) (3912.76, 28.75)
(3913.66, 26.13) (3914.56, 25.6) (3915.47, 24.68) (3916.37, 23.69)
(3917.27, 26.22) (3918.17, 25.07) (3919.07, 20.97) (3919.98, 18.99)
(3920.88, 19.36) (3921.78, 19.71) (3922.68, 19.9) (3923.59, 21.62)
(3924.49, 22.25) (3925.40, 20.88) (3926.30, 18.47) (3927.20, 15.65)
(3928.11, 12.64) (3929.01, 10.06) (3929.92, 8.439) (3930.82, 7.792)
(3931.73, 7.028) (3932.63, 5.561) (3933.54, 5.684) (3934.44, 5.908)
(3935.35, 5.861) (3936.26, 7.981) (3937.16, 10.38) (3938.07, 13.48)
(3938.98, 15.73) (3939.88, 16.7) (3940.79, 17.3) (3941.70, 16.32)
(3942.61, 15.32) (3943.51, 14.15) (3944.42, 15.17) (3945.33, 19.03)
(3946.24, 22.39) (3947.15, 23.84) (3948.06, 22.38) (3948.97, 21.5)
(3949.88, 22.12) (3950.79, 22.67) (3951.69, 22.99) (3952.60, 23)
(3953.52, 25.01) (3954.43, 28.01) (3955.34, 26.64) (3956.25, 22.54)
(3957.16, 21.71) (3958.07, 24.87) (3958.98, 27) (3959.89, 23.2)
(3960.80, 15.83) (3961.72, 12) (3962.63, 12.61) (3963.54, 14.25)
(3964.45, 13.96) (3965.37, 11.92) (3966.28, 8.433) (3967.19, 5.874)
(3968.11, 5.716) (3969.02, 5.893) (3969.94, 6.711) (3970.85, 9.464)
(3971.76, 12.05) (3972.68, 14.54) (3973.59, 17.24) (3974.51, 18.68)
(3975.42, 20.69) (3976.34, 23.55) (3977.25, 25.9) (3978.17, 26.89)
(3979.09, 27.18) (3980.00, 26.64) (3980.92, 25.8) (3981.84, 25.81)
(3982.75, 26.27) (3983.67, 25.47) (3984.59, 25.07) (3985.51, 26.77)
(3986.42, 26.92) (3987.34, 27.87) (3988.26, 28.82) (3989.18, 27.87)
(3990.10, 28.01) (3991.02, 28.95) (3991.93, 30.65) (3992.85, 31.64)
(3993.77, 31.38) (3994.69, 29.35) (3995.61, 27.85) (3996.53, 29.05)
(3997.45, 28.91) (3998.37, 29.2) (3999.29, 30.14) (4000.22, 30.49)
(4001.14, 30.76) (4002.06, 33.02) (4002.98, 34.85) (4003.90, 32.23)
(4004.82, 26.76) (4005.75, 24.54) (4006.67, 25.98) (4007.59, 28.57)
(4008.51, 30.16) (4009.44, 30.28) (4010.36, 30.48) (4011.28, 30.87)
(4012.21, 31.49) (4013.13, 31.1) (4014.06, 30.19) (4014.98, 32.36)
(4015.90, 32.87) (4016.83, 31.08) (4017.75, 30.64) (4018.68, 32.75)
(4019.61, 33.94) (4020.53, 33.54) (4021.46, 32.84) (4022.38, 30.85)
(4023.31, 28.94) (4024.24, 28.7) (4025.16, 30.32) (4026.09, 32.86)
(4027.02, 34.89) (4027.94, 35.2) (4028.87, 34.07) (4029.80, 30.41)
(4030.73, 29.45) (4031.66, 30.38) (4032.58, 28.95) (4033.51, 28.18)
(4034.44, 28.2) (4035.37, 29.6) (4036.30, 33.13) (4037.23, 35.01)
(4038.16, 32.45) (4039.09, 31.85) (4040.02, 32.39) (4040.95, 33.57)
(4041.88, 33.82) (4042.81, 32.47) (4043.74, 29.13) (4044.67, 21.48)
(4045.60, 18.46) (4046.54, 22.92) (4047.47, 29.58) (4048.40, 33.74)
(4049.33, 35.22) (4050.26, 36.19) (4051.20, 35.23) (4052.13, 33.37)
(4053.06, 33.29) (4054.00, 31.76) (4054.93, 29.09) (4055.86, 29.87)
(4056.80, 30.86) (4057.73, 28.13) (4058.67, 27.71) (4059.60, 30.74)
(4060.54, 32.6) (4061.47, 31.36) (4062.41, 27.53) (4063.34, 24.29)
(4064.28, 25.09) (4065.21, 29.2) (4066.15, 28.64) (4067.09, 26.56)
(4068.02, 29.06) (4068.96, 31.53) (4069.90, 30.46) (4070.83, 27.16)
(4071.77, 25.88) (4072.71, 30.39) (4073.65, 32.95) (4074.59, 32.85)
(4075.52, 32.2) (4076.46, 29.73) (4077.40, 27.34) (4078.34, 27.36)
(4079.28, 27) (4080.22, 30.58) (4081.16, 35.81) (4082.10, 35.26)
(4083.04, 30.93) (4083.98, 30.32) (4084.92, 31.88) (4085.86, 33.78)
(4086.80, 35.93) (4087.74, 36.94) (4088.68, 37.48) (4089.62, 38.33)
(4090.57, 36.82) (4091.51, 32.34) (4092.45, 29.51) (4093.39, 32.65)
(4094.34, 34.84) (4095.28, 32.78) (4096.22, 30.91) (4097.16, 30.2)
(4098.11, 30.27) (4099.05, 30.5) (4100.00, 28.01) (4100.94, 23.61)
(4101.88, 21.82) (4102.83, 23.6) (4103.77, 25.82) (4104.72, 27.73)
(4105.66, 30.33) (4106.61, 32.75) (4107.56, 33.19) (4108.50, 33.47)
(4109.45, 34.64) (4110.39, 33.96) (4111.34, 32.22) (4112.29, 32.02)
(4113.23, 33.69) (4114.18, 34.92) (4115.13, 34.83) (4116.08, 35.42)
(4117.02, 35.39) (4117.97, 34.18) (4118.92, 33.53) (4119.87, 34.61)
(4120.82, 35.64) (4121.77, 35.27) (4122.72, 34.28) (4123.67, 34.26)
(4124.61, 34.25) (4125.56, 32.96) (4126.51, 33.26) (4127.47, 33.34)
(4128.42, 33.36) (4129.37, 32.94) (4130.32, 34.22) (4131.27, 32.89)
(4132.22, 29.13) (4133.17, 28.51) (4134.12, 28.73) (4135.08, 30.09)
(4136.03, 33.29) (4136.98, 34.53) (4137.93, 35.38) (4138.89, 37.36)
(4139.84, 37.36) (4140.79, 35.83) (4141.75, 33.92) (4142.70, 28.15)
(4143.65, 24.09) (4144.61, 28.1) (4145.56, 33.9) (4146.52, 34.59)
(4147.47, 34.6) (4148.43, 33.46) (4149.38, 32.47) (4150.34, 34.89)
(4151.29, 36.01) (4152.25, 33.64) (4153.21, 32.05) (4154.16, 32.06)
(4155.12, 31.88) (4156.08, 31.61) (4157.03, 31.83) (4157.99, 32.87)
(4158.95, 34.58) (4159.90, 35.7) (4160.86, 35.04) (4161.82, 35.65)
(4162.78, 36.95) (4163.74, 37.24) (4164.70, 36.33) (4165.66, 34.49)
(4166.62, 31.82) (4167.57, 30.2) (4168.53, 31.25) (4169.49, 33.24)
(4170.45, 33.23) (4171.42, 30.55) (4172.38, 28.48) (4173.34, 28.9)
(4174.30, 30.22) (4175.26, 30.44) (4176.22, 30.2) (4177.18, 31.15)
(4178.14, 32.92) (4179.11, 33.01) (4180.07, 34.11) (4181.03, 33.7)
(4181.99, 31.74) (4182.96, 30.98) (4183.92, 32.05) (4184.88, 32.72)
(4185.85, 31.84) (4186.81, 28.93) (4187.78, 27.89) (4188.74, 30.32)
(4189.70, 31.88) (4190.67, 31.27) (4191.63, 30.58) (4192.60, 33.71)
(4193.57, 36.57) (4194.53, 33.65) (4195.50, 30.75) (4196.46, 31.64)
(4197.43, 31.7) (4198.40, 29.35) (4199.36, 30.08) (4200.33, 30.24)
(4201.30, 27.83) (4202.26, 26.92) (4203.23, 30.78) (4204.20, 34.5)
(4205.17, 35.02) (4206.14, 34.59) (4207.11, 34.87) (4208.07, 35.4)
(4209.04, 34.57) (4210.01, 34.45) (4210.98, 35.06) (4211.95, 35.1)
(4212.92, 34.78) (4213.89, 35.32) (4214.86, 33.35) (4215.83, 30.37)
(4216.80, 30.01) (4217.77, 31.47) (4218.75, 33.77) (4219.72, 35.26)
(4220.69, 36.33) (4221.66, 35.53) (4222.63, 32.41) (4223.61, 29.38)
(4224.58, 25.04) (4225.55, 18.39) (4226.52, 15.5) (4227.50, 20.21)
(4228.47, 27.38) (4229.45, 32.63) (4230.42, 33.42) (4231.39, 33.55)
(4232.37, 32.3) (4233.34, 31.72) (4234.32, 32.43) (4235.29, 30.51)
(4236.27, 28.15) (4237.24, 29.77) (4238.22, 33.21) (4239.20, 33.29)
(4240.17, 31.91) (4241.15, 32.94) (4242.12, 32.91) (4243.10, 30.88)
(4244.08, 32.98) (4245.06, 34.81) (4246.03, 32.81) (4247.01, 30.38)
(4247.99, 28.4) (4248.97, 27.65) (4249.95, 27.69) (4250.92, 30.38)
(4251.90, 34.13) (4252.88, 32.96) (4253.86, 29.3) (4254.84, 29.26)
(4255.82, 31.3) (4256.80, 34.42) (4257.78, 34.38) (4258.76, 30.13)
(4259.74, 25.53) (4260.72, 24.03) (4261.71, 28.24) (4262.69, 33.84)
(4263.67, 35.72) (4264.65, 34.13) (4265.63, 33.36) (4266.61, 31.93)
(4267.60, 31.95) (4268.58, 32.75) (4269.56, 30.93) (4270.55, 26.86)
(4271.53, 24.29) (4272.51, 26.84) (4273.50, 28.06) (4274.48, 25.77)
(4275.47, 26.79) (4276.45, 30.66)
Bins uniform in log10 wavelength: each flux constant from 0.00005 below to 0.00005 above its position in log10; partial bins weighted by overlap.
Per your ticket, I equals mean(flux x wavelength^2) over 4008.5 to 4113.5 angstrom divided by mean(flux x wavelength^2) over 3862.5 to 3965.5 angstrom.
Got 1.70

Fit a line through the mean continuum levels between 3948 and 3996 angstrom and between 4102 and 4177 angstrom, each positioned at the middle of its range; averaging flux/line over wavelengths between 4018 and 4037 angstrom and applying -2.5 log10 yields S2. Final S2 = -0.24 mag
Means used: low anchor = 21.6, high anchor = 32.7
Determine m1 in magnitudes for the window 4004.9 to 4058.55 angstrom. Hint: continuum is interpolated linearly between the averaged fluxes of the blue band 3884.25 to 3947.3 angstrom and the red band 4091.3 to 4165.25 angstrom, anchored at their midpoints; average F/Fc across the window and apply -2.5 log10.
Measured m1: -0.17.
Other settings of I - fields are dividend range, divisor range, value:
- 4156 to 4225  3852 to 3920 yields 1.79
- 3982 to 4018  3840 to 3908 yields 1.56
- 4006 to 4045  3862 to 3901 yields 1.62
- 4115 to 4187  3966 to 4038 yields 1.30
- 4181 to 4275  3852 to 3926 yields 1.75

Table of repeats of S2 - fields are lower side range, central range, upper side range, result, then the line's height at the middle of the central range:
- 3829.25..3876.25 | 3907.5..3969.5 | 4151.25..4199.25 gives 0.20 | 22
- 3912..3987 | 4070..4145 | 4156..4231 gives -0.18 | 27.1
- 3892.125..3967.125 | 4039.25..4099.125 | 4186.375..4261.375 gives -0.24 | 24.8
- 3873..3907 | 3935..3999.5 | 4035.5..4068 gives 0.20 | 24.9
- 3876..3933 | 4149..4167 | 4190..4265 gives -0.18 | 29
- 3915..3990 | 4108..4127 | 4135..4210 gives -0.18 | 29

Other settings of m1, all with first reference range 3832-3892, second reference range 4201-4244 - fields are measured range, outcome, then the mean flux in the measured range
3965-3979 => 0.482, 14.6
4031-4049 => -0.188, 29.8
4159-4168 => -0.185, 34.9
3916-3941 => 0.366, 15.1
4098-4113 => -0.088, 29.7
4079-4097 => -0.241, 33.4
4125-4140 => -0.162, 32.9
